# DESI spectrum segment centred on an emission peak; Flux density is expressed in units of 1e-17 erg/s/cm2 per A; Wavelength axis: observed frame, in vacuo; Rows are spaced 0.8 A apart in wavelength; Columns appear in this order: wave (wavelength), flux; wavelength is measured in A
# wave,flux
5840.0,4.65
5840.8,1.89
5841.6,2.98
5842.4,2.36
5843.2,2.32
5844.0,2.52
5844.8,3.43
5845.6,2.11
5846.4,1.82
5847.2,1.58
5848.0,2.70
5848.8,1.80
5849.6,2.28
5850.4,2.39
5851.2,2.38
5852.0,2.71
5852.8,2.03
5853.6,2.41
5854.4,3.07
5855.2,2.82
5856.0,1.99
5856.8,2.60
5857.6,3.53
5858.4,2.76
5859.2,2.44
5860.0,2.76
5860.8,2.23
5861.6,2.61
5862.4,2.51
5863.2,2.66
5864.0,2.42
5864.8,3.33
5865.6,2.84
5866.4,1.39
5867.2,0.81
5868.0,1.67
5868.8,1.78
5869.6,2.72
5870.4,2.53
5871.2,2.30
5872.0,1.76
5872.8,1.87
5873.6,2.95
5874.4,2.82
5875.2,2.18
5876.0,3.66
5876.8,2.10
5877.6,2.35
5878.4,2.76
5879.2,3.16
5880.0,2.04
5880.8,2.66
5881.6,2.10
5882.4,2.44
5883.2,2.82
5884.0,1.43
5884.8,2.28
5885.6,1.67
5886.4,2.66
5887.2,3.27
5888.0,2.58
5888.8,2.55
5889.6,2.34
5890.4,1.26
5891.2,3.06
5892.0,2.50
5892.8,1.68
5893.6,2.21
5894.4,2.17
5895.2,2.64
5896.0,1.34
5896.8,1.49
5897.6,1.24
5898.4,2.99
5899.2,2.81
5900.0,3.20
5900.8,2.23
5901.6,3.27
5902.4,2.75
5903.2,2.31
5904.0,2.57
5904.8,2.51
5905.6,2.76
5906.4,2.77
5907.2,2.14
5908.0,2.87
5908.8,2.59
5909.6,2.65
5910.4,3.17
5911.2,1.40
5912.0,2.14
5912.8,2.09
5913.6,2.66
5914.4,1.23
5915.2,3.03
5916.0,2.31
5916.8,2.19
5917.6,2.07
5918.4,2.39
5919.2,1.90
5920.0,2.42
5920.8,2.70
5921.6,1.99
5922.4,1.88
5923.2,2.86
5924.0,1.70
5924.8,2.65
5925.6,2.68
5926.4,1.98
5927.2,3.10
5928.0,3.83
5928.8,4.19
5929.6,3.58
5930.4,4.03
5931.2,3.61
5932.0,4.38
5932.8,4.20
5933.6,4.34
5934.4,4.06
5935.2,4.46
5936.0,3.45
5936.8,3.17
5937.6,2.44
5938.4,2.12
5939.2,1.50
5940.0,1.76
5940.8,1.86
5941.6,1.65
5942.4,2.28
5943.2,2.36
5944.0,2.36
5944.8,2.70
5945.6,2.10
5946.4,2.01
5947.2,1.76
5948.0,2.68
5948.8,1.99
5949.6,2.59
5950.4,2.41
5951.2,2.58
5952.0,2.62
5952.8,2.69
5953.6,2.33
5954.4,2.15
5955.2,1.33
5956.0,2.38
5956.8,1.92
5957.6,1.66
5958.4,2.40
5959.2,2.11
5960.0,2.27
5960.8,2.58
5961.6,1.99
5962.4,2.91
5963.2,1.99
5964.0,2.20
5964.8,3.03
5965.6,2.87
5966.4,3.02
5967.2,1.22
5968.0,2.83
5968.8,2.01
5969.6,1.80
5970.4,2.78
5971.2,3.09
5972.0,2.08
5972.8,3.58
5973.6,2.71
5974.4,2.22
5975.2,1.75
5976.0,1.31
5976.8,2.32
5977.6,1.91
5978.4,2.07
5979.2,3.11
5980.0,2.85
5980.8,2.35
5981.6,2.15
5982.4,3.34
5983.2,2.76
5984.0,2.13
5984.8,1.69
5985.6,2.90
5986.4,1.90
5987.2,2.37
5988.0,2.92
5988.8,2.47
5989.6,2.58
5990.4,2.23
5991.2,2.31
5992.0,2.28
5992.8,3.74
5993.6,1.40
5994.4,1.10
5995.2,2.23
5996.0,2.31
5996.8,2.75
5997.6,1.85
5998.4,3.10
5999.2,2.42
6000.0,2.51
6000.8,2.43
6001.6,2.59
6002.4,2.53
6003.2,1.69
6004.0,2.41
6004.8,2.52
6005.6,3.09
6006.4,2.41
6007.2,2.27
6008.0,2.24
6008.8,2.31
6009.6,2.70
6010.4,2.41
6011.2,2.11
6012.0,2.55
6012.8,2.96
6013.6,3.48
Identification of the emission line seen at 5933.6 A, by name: H-beta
